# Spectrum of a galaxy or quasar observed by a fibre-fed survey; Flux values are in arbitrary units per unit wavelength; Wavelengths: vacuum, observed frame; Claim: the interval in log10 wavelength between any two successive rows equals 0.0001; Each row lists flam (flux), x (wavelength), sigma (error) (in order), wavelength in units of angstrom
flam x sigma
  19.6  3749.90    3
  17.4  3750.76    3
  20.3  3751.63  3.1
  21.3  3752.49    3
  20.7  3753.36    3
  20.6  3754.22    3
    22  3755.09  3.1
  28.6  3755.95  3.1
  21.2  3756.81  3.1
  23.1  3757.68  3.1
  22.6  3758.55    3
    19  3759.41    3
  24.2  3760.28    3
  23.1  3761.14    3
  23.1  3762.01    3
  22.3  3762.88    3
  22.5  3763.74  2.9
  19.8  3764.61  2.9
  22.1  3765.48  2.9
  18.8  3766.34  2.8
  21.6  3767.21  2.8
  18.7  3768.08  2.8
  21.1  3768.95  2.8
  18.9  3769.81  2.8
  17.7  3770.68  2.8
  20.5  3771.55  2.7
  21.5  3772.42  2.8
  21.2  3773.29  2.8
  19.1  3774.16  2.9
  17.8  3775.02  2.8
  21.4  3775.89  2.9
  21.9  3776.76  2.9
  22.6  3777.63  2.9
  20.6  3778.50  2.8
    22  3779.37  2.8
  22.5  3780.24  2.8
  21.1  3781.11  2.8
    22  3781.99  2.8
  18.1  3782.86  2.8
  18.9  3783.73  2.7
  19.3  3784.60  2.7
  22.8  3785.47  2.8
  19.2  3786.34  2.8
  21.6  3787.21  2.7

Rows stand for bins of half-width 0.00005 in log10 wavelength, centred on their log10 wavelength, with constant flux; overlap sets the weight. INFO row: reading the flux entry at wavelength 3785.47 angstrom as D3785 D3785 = 22.8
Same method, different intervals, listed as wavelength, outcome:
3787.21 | 21.6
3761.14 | 23.1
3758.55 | 22.6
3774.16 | 19.1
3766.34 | 18.8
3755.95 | 28.6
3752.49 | 21.3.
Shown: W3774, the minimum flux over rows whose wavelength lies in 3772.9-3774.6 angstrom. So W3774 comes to 19.1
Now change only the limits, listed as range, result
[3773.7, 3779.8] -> 17.8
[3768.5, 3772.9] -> 17.7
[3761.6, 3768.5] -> 18.7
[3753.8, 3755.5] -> 20.6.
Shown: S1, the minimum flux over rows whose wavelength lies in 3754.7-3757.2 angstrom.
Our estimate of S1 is 21.2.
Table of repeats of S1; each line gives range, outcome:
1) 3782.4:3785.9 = 18.1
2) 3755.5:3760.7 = 19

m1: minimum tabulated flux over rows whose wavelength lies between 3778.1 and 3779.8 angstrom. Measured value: 20.6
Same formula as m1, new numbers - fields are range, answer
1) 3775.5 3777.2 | 21.4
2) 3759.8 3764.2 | 22.3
